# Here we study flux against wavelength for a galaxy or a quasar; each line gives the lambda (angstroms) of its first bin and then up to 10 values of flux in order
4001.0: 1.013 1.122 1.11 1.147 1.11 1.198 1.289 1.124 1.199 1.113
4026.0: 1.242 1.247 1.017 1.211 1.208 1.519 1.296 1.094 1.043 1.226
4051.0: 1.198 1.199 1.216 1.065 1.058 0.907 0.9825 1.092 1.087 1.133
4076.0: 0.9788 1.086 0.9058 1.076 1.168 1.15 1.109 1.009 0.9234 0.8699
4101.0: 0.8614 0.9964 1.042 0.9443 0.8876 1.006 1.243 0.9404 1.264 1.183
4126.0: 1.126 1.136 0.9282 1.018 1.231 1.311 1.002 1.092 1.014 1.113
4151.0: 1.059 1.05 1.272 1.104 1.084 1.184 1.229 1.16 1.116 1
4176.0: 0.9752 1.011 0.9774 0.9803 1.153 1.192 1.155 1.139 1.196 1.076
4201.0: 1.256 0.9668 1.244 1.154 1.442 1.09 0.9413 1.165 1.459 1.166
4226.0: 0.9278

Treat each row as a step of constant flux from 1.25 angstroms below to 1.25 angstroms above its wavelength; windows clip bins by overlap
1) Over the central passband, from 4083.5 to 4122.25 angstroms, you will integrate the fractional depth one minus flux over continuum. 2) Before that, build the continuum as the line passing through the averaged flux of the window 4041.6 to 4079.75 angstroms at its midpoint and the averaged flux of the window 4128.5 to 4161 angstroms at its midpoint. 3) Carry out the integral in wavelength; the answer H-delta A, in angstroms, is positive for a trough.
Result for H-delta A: 2.4 angstroms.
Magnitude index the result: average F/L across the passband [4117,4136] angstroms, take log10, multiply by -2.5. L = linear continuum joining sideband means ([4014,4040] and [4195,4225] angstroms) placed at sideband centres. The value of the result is 0.09 mag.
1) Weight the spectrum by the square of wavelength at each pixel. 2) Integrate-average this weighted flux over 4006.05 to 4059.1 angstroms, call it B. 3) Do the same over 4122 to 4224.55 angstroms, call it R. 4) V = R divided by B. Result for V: 1.02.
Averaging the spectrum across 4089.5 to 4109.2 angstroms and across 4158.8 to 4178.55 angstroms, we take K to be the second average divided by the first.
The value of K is 1.13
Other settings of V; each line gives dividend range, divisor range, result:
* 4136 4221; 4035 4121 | 1.10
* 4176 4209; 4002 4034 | 1.04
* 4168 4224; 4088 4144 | 1.11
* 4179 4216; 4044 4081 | 1.12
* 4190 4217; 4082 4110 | 1.20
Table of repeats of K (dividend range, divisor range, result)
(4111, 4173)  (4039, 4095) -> 1.01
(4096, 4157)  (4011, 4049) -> 0.89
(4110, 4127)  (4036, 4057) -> 0.90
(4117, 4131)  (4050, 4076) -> 1.02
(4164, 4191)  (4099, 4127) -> 1.04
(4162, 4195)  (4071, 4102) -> 1.07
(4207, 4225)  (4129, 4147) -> 1.10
